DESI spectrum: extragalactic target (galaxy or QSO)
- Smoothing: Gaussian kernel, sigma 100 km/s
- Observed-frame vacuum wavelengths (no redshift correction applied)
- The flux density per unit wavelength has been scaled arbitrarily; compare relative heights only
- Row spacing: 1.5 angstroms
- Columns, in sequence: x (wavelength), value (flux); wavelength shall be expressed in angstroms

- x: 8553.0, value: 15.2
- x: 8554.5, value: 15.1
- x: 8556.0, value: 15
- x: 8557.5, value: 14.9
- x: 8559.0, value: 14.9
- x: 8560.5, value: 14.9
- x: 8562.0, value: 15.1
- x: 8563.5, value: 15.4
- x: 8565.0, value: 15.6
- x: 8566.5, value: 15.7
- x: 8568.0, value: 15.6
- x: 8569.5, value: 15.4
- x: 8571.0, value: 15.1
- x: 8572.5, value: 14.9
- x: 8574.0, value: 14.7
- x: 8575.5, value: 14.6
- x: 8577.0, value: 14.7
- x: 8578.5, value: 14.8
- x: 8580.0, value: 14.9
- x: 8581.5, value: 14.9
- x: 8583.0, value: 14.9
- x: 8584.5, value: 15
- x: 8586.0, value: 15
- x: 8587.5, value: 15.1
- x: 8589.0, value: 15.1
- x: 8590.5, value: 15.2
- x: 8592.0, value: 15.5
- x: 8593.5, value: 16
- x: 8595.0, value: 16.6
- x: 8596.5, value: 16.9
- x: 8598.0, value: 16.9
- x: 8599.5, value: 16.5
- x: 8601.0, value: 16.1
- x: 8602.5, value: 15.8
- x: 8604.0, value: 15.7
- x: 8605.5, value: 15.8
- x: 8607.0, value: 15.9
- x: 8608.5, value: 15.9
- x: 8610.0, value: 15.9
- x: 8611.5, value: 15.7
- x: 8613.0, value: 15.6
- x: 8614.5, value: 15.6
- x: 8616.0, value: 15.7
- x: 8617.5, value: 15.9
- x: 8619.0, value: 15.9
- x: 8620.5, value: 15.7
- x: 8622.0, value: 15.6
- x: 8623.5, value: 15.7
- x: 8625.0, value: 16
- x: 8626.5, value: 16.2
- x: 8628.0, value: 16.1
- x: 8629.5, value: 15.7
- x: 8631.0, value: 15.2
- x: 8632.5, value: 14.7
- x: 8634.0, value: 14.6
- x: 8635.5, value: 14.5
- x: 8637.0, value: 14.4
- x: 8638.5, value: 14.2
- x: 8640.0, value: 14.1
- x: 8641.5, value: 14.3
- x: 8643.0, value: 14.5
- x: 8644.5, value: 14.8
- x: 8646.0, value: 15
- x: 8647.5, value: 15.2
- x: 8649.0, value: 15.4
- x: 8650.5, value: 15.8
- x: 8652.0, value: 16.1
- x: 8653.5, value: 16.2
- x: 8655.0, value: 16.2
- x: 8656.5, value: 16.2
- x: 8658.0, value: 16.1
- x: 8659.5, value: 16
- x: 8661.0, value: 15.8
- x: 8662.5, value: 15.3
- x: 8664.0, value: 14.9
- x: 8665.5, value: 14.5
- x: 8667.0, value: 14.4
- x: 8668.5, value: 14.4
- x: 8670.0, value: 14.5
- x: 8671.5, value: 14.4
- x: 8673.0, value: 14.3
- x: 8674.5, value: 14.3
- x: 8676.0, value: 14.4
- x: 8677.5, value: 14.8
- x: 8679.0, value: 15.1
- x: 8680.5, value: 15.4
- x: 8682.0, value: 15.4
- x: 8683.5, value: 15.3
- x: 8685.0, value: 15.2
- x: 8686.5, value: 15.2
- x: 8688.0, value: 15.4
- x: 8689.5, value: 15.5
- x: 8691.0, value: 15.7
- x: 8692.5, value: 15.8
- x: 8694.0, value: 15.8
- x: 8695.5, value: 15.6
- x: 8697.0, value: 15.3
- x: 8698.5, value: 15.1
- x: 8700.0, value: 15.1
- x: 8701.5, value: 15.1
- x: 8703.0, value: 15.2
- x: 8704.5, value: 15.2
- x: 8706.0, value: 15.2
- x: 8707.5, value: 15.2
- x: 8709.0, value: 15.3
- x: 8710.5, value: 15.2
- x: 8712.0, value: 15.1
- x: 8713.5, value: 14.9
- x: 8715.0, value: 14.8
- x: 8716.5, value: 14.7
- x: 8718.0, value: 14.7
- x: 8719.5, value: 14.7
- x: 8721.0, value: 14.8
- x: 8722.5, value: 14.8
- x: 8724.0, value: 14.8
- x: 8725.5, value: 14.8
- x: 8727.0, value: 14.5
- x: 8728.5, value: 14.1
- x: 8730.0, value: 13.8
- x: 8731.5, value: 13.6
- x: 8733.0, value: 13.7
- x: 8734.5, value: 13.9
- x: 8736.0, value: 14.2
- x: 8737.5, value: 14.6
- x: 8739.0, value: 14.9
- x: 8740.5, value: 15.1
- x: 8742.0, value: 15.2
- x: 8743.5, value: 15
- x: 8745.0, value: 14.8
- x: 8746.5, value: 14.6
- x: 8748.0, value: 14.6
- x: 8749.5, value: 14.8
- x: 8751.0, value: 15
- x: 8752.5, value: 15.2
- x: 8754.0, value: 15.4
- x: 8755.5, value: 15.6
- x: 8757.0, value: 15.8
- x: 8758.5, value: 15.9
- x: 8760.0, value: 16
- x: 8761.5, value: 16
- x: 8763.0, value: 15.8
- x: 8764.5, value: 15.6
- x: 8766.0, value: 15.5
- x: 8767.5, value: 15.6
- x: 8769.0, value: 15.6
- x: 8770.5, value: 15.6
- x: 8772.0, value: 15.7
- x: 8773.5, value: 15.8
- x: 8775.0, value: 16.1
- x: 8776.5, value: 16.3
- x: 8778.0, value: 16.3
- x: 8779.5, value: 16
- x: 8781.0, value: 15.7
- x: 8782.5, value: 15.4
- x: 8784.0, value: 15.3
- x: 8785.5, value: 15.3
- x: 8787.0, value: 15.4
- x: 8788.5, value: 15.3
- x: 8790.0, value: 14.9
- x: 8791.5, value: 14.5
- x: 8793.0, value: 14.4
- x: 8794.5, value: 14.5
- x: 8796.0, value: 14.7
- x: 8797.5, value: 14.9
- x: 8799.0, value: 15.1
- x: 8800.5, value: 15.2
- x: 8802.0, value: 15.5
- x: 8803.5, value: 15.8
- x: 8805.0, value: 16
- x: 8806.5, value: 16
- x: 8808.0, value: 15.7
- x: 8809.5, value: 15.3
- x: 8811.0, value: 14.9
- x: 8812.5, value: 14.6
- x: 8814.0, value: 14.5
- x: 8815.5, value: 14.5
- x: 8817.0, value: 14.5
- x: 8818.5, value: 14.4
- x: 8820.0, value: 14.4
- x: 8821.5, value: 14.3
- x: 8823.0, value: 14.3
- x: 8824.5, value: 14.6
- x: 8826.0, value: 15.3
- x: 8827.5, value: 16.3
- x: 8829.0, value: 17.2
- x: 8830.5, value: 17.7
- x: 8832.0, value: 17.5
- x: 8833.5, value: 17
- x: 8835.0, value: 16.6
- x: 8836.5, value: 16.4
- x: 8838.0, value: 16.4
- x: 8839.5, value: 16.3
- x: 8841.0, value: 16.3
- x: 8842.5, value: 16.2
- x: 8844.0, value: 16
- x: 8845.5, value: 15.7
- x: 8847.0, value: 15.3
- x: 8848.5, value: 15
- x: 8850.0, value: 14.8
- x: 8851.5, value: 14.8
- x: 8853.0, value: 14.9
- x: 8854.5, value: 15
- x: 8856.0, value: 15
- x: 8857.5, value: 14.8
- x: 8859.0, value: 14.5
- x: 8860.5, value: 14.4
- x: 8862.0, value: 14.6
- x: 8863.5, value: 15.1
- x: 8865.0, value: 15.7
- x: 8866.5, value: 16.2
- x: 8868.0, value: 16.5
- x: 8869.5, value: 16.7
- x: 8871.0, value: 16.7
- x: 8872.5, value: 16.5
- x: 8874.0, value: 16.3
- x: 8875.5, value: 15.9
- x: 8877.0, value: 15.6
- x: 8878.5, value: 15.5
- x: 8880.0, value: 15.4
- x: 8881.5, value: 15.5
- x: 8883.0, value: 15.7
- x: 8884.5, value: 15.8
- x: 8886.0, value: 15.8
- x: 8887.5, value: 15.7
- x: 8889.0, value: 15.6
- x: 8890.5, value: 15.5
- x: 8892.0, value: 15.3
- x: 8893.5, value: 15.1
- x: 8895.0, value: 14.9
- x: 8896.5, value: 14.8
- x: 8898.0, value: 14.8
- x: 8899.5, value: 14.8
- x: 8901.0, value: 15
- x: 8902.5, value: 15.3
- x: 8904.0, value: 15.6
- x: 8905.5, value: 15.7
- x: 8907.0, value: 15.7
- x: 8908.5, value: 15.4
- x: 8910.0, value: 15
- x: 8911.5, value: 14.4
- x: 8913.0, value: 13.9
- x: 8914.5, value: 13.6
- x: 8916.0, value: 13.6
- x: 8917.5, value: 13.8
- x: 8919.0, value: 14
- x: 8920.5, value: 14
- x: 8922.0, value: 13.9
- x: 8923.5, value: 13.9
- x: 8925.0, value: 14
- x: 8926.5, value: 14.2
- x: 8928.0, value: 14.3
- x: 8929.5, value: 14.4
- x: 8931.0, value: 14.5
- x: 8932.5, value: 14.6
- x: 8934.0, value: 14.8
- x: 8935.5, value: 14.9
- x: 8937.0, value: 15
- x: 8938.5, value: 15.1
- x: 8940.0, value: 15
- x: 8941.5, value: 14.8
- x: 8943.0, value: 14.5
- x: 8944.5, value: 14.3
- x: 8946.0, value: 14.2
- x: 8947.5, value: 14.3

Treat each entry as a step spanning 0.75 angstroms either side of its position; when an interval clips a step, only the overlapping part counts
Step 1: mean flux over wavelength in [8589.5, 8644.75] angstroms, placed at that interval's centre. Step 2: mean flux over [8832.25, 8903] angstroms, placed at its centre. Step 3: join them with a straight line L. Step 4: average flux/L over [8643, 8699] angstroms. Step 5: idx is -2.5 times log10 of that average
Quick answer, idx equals 0.02 mag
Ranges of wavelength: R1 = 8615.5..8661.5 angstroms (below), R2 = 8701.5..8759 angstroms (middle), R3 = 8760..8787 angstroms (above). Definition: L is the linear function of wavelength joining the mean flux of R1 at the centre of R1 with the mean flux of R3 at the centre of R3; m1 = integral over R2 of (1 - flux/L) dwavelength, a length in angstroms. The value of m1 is 2.9 angstroms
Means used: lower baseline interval 15.4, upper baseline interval 15.7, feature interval 14.8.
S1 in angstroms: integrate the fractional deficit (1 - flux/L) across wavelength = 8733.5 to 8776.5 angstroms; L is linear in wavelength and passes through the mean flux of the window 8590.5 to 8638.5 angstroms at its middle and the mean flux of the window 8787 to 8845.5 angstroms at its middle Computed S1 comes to 0.7 angstroms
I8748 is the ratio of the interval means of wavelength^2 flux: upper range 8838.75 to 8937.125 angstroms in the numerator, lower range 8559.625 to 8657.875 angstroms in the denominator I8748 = 1.0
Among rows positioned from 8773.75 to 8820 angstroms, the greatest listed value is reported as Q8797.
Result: 16.3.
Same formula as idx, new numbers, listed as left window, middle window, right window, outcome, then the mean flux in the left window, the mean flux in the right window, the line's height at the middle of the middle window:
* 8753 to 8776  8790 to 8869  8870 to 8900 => 0.02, 15.7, 15.6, 15.6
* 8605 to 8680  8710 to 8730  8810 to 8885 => 0.05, 15.3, 15.6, 15.4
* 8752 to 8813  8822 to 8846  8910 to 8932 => -0.09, 15.5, 14.1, 15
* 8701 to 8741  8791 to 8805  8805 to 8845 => 0.03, 14.7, 15.7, 15.4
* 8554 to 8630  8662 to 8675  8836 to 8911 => 0.07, 15.5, 15.5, 15.5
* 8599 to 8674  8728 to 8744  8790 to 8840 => 0.08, 15.4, 15.4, 15.4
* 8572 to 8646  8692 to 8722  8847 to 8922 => 0.01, 15.4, 15.2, 15.3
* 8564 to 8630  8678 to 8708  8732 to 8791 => 0.01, 15.6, 15.3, 15.4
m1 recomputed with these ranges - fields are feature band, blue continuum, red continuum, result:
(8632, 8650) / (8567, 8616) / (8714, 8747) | 0.6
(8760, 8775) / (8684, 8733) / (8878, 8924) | -0.8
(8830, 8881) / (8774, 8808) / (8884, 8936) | -2.5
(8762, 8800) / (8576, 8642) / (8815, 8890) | 0.4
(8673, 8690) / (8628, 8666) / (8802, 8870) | 0.2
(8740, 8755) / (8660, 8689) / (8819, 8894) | 0.2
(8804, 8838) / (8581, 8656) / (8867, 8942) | -0.8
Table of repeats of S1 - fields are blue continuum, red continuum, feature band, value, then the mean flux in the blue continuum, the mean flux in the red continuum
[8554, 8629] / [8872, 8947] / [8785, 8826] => 0.4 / 15.5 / 14.9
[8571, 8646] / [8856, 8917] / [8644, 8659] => -0.3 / 15.4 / 15.3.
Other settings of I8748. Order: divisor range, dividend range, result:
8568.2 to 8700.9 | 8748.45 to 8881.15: 1.05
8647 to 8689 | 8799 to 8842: 1.06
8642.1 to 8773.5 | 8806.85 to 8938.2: 1.05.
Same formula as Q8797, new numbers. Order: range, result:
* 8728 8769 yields 16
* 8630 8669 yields 16.2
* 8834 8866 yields 16.6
